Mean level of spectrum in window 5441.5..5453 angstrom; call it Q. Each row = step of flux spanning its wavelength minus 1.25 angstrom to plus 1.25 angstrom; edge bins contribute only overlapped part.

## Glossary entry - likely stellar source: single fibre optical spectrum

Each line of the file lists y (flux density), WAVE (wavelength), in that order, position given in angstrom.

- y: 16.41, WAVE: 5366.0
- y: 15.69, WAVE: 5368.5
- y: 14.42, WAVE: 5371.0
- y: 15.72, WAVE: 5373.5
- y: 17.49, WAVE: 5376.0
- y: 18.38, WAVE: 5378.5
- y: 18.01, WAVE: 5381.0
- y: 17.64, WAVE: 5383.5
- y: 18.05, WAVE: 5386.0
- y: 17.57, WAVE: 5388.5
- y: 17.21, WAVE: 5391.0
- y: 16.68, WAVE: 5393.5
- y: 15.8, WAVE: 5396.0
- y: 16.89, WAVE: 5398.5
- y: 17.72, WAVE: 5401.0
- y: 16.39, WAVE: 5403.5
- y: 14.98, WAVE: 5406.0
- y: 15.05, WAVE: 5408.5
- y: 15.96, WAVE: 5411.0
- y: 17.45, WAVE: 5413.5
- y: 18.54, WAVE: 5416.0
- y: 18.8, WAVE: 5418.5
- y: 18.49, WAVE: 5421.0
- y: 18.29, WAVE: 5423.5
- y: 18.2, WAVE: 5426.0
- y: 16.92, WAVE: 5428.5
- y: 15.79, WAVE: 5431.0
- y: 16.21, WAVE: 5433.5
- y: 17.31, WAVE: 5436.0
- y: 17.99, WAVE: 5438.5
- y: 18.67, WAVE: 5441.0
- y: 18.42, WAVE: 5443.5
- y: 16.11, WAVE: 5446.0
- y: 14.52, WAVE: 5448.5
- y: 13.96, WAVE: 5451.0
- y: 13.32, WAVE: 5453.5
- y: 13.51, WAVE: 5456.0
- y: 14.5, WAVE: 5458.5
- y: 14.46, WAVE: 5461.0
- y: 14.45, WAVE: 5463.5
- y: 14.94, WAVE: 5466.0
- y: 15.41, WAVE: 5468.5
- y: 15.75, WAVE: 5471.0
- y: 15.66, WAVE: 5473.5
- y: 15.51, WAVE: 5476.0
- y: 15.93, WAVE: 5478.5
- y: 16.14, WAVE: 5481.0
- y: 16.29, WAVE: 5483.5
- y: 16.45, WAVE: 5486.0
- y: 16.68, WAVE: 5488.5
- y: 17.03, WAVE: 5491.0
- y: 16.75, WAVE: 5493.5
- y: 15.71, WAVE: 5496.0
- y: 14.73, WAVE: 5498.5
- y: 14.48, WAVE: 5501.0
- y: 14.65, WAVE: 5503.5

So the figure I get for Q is 15.8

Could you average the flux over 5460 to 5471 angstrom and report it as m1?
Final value 14.9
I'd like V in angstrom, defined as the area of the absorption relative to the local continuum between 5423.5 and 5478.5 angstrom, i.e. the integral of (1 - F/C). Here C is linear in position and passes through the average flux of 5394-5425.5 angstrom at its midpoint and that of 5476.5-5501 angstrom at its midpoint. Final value 2.3 angstrom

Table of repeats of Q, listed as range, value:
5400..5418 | 16.7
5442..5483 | 15.2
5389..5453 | 16.9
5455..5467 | 14.4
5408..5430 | 17.6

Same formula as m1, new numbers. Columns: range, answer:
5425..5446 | 17.4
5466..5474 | 15.5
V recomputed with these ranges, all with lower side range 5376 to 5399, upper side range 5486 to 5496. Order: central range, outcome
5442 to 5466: 2.9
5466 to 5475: 0.7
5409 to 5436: -0.4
